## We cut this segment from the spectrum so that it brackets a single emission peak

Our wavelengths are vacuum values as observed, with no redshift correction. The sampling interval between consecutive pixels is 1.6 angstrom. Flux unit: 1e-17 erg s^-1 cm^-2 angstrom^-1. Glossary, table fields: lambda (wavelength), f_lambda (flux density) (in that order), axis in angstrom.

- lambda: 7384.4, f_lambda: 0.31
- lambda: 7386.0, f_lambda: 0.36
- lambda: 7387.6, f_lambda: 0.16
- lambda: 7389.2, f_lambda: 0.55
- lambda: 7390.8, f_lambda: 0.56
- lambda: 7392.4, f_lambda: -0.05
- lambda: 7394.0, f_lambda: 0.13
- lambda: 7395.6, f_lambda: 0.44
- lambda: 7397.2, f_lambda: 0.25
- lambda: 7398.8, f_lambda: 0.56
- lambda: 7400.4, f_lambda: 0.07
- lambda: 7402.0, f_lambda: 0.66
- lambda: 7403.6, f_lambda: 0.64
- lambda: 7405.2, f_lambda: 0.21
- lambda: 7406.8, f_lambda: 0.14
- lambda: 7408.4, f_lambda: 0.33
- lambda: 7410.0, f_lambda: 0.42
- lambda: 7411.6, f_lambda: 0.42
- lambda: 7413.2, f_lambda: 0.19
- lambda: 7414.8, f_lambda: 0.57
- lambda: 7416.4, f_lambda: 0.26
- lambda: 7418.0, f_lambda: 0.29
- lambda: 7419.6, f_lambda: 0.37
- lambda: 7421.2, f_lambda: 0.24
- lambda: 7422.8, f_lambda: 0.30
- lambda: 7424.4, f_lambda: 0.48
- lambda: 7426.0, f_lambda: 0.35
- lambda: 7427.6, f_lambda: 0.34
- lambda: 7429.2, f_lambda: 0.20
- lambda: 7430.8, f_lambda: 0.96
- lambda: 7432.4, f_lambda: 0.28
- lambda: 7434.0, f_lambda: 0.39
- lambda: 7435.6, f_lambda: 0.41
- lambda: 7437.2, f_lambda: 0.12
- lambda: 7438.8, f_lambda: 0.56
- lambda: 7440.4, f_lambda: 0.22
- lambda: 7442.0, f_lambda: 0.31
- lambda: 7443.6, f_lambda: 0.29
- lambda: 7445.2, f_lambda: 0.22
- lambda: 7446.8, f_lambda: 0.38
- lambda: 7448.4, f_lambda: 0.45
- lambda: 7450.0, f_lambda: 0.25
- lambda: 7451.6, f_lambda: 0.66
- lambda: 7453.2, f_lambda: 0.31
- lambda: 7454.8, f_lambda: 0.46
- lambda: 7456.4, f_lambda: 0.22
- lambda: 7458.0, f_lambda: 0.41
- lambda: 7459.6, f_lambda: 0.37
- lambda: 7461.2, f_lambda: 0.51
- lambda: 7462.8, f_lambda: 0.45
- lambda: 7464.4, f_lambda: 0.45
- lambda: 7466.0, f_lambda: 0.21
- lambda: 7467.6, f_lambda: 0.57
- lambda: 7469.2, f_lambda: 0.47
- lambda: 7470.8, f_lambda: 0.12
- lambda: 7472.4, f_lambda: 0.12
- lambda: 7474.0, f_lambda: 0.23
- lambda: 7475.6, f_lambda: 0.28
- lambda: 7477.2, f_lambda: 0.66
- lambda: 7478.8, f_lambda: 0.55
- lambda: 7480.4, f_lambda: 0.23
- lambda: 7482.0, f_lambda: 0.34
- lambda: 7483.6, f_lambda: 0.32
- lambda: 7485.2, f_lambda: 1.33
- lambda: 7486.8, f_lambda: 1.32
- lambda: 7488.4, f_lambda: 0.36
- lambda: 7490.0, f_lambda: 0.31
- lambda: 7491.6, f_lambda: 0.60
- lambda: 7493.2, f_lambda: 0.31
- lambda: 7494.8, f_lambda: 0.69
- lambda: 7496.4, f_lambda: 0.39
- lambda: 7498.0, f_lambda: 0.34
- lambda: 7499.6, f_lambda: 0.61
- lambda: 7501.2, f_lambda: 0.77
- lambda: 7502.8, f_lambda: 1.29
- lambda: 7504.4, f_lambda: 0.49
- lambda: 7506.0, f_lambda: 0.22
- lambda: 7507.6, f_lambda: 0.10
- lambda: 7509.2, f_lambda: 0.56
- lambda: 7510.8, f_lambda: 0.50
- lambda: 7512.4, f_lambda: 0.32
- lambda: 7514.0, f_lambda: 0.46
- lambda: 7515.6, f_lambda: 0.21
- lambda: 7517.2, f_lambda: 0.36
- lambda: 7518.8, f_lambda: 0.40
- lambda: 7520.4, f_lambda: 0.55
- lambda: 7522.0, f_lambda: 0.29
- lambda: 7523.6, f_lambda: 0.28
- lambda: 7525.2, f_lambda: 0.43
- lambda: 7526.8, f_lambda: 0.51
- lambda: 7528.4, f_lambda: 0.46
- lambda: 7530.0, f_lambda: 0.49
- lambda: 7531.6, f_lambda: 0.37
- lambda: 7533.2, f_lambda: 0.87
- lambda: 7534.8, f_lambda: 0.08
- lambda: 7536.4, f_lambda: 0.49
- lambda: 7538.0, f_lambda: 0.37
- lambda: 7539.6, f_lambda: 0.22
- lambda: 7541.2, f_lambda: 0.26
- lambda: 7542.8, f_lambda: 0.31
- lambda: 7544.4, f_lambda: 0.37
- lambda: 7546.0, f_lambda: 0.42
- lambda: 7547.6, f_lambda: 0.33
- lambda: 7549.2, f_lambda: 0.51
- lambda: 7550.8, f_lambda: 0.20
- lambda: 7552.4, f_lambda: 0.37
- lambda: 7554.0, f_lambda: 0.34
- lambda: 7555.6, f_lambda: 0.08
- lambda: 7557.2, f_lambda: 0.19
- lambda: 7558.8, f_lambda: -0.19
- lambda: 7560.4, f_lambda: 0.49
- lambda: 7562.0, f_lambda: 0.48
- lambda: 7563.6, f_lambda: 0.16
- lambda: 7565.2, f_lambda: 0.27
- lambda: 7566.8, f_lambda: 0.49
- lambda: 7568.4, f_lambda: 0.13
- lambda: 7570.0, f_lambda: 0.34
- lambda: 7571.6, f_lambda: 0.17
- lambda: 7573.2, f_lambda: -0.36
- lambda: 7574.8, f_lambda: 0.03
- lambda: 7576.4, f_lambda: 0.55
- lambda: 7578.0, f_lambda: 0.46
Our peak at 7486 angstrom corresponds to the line [S II]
